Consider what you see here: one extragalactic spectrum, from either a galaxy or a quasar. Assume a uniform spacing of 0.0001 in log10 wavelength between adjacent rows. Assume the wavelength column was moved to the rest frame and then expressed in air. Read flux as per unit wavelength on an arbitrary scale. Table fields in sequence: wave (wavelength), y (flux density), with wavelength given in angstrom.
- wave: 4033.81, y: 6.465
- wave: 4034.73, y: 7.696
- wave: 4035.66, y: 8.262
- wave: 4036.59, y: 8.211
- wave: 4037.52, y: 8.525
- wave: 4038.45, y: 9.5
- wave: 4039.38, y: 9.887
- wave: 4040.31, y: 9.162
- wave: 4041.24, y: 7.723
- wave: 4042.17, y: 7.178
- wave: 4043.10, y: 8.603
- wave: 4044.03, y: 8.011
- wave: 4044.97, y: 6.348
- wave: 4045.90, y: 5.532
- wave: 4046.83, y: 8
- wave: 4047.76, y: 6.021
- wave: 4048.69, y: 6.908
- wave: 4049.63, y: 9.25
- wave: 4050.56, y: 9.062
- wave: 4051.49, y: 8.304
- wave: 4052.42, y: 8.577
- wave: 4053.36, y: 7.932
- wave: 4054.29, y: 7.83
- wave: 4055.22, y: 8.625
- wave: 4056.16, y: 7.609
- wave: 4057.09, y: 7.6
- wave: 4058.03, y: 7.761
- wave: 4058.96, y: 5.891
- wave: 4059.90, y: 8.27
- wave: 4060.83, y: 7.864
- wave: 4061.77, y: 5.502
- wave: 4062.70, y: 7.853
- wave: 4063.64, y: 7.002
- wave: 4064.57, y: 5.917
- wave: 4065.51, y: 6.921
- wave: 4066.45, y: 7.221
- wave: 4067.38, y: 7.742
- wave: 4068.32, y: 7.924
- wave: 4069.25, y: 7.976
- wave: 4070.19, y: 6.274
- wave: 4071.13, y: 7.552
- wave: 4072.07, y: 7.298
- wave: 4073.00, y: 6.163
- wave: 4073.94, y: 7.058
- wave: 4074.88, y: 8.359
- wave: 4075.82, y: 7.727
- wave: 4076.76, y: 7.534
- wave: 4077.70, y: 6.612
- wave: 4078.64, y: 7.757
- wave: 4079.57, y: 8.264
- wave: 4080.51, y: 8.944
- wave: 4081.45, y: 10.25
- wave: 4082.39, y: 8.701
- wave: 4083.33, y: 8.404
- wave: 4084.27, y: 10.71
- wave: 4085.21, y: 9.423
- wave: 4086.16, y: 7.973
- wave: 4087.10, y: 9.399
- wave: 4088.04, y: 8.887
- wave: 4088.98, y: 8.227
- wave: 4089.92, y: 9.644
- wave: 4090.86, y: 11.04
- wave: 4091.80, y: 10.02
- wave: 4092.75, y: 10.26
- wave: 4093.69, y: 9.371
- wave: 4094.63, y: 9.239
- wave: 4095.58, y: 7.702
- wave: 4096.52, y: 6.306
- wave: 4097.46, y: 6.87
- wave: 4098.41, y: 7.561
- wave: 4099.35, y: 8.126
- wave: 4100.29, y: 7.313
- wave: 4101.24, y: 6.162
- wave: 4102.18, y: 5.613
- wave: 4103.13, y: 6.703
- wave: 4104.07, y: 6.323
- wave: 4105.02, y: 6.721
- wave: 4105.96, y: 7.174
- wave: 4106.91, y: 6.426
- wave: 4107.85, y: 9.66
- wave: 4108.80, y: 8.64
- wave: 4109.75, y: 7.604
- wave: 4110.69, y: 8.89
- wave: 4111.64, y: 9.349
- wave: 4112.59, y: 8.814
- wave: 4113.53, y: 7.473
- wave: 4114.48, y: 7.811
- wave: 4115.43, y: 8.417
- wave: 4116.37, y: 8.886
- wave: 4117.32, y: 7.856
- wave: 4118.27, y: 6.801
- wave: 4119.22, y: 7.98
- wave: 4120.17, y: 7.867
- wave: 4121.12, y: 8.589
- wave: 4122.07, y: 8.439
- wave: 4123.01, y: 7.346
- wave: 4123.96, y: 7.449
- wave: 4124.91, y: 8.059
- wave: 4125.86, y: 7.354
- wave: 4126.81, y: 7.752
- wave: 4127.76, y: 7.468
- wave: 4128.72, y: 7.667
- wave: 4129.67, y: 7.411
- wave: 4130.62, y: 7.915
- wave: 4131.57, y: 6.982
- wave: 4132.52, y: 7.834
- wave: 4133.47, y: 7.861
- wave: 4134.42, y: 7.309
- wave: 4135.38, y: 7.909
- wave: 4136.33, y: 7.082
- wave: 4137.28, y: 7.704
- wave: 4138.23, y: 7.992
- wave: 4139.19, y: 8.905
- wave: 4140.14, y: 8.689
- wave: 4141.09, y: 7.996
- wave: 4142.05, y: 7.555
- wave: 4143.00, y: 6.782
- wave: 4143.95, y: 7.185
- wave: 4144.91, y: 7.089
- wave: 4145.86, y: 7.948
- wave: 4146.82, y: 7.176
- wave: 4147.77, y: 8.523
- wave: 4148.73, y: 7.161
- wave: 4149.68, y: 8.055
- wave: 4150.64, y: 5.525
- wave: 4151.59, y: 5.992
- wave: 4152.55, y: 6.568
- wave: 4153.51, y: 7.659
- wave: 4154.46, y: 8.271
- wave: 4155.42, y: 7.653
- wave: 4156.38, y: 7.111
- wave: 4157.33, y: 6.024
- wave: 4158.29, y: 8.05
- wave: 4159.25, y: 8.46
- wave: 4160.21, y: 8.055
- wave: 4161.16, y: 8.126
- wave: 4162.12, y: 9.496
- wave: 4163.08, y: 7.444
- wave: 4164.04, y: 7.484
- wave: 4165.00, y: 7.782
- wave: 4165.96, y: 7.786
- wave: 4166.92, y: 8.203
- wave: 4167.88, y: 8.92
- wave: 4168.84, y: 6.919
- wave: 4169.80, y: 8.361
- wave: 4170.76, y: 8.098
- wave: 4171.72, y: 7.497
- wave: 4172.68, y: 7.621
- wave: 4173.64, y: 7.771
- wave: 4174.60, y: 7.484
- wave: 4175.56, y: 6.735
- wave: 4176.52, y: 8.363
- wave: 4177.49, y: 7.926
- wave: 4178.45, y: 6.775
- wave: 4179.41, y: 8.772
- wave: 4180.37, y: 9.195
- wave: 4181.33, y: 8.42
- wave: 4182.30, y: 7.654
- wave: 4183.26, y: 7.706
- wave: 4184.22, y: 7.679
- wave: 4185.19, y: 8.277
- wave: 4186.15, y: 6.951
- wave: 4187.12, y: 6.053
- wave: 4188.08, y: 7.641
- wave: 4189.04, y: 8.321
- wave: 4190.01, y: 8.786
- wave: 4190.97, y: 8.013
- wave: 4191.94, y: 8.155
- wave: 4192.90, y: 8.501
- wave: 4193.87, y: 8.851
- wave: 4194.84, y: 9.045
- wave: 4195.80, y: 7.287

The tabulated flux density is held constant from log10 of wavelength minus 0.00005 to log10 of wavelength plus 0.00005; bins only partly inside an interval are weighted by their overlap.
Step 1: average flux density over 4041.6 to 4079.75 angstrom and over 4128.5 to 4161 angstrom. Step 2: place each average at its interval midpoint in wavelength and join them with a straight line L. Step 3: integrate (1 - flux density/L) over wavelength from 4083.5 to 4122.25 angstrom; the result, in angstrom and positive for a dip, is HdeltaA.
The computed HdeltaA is -3.6 angstrom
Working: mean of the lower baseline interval 7.45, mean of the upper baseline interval 7.54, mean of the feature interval 8.2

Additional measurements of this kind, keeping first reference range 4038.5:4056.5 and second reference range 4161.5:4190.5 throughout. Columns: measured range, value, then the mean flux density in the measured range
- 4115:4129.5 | 0.1 angstrom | 7.85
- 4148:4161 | 0.9 angstrom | 7.32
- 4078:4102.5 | -1.9 angstrom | 8.55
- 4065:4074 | 0.8 angstrom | 7.21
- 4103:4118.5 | 0.0 angstrom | 7.9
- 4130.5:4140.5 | 0.1 angstrom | 7.82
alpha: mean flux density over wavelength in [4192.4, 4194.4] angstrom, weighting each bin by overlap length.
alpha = 8.66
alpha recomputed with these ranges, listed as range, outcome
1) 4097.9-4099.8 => 7.81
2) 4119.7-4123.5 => 8.07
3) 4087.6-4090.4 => 8.94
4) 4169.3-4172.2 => 7.98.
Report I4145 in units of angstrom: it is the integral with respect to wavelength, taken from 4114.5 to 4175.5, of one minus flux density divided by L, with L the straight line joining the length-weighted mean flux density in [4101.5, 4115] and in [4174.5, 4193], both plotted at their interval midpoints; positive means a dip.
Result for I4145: 0.39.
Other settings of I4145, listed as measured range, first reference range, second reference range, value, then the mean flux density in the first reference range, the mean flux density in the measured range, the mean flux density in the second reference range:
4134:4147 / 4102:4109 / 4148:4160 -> -0.8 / 7.16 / 7.68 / 7.25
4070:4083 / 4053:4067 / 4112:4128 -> -0.5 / 7.32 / 7.79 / 7.92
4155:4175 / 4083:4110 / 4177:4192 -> 0.3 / 8.19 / 7.83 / 7.89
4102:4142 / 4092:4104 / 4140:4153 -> -1.9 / 7.61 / 7.79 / 7.27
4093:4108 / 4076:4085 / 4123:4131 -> 1.5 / 8.58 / 7.33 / 7.61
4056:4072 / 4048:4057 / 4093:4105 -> 1.4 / 8.15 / 7.22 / 7.31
